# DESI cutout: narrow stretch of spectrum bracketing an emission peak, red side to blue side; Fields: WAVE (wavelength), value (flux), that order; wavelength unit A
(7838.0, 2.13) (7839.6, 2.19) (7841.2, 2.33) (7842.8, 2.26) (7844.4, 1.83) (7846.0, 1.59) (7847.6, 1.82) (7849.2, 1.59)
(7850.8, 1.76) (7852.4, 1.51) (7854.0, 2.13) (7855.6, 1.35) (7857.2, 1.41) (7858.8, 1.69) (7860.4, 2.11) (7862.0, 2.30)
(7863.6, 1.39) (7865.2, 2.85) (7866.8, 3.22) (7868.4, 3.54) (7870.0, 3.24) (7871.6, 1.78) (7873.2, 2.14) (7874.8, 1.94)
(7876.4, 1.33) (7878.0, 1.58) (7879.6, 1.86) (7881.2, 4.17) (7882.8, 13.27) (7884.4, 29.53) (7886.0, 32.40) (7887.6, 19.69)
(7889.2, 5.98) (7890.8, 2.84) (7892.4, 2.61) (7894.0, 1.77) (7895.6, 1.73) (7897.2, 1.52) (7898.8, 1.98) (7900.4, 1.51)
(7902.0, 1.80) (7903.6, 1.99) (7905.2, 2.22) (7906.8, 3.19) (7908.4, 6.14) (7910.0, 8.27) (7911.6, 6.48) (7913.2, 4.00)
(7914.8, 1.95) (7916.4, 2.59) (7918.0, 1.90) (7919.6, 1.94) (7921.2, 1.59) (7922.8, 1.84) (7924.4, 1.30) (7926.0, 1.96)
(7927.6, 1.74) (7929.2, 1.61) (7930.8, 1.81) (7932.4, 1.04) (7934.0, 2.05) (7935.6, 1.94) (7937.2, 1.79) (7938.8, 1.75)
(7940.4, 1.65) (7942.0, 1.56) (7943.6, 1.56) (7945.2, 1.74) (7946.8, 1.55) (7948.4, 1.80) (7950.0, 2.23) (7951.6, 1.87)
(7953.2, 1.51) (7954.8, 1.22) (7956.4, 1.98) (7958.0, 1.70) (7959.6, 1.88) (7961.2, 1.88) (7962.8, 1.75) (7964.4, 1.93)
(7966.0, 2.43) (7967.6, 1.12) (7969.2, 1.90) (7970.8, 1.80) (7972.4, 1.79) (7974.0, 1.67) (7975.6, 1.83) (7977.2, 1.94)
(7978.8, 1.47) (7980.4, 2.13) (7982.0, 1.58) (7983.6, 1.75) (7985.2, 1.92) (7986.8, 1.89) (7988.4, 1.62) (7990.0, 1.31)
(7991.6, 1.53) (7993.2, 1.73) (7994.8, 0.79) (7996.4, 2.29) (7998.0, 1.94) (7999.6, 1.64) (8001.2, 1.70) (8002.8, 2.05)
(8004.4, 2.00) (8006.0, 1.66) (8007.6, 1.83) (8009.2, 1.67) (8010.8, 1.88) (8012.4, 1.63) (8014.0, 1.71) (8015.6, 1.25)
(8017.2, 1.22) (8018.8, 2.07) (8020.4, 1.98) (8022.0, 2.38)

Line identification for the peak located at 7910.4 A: [N II]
